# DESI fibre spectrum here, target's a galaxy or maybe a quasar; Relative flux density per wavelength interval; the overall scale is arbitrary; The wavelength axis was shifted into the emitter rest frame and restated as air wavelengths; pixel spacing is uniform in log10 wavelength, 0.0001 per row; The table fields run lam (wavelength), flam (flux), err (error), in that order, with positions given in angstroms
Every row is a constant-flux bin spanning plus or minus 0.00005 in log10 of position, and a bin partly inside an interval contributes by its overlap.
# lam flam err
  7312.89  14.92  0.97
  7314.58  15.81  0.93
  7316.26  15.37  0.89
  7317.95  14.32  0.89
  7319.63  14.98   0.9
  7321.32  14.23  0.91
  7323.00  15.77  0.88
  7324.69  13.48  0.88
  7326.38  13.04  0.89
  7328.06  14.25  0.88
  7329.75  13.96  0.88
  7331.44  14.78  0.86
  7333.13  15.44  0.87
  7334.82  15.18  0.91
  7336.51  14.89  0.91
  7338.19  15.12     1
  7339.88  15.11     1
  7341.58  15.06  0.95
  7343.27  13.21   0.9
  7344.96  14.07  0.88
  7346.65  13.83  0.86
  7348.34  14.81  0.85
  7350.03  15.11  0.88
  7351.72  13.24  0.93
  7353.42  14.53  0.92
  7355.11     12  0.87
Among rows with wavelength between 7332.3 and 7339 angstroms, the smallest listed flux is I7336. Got 14.89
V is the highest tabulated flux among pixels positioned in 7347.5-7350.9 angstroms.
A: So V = 15.11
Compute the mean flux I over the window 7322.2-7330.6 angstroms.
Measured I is 14.1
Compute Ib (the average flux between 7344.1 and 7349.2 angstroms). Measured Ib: 14.3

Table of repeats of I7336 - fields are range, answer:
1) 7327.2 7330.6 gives 13.96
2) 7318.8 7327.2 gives 13.04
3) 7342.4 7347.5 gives 13.21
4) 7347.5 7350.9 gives 14.81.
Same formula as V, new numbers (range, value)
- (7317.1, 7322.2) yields 14.98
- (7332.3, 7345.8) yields 15.44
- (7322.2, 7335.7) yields 15.77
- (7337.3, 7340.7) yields 15.12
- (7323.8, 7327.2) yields 13.48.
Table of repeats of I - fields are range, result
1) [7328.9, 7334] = 14.7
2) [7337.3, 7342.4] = 15.1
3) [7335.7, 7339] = 15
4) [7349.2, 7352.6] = 14.2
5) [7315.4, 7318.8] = 14.9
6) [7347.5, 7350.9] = 15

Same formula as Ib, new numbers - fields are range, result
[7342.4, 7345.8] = 13.7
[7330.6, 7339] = 15.1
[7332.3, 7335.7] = 15.3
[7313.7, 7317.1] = 15.6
